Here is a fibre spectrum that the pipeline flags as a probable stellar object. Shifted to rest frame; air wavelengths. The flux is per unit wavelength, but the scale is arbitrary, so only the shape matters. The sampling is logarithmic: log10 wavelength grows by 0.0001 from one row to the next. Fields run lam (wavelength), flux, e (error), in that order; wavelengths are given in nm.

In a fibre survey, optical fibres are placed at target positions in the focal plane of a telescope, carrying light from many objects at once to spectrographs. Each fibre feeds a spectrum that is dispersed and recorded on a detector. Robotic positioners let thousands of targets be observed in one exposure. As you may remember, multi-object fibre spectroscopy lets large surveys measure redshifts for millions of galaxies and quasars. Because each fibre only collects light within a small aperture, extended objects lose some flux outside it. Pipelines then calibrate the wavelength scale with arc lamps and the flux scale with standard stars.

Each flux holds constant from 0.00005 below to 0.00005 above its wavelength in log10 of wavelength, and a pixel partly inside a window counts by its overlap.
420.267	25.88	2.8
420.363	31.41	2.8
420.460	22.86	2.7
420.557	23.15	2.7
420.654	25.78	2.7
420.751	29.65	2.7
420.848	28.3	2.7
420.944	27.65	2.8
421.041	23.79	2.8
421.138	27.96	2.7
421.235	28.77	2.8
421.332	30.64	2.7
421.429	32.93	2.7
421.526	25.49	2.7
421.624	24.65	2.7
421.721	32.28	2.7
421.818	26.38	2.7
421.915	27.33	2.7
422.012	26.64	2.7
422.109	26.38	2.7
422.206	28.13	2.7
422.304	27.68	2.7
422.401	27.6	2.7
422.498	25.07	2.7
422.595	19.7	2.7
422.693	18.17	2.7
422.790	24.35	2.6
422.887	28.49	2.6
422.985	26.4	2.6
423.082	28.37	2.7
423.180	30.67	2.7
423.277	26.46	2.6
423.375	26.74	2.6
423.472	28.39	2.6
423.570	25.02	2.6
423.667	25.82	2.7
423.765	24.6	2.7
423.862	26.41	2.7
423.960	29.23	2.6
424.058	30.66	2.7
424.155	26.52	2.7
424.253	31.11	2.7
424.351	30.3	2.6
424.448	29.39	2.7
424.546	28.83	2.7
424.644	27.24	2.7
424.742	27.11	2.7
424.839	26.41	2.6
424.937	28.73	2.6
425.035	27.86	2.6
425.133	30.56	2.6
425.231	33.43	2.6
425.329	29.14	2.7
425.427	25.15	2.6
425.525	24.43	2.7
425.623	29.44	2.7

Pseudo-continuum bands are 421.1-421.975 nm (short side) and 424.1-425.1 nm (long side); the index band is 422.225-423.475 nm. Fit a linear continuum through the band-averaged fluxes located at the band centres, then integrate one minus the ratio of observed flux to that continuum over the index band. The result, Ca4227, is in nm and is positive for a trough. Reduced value 0.11 nm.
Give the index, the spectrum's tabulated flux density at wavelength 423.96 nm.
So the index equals 29.23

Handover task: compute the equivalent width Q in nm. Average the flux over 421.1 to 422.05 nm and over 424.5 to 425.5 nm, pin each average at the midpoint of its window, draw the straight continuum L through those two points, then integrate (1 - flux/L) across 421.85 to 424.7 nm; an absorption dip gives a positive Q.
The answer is 0.138 nm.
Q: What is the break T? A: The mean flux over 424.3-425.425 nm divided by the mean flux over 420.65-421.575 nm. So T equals 1.02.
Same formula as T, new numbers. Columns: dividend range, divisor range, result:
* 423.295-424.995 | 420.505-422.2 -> 1.01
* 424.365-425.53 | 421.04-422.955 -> 1.06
